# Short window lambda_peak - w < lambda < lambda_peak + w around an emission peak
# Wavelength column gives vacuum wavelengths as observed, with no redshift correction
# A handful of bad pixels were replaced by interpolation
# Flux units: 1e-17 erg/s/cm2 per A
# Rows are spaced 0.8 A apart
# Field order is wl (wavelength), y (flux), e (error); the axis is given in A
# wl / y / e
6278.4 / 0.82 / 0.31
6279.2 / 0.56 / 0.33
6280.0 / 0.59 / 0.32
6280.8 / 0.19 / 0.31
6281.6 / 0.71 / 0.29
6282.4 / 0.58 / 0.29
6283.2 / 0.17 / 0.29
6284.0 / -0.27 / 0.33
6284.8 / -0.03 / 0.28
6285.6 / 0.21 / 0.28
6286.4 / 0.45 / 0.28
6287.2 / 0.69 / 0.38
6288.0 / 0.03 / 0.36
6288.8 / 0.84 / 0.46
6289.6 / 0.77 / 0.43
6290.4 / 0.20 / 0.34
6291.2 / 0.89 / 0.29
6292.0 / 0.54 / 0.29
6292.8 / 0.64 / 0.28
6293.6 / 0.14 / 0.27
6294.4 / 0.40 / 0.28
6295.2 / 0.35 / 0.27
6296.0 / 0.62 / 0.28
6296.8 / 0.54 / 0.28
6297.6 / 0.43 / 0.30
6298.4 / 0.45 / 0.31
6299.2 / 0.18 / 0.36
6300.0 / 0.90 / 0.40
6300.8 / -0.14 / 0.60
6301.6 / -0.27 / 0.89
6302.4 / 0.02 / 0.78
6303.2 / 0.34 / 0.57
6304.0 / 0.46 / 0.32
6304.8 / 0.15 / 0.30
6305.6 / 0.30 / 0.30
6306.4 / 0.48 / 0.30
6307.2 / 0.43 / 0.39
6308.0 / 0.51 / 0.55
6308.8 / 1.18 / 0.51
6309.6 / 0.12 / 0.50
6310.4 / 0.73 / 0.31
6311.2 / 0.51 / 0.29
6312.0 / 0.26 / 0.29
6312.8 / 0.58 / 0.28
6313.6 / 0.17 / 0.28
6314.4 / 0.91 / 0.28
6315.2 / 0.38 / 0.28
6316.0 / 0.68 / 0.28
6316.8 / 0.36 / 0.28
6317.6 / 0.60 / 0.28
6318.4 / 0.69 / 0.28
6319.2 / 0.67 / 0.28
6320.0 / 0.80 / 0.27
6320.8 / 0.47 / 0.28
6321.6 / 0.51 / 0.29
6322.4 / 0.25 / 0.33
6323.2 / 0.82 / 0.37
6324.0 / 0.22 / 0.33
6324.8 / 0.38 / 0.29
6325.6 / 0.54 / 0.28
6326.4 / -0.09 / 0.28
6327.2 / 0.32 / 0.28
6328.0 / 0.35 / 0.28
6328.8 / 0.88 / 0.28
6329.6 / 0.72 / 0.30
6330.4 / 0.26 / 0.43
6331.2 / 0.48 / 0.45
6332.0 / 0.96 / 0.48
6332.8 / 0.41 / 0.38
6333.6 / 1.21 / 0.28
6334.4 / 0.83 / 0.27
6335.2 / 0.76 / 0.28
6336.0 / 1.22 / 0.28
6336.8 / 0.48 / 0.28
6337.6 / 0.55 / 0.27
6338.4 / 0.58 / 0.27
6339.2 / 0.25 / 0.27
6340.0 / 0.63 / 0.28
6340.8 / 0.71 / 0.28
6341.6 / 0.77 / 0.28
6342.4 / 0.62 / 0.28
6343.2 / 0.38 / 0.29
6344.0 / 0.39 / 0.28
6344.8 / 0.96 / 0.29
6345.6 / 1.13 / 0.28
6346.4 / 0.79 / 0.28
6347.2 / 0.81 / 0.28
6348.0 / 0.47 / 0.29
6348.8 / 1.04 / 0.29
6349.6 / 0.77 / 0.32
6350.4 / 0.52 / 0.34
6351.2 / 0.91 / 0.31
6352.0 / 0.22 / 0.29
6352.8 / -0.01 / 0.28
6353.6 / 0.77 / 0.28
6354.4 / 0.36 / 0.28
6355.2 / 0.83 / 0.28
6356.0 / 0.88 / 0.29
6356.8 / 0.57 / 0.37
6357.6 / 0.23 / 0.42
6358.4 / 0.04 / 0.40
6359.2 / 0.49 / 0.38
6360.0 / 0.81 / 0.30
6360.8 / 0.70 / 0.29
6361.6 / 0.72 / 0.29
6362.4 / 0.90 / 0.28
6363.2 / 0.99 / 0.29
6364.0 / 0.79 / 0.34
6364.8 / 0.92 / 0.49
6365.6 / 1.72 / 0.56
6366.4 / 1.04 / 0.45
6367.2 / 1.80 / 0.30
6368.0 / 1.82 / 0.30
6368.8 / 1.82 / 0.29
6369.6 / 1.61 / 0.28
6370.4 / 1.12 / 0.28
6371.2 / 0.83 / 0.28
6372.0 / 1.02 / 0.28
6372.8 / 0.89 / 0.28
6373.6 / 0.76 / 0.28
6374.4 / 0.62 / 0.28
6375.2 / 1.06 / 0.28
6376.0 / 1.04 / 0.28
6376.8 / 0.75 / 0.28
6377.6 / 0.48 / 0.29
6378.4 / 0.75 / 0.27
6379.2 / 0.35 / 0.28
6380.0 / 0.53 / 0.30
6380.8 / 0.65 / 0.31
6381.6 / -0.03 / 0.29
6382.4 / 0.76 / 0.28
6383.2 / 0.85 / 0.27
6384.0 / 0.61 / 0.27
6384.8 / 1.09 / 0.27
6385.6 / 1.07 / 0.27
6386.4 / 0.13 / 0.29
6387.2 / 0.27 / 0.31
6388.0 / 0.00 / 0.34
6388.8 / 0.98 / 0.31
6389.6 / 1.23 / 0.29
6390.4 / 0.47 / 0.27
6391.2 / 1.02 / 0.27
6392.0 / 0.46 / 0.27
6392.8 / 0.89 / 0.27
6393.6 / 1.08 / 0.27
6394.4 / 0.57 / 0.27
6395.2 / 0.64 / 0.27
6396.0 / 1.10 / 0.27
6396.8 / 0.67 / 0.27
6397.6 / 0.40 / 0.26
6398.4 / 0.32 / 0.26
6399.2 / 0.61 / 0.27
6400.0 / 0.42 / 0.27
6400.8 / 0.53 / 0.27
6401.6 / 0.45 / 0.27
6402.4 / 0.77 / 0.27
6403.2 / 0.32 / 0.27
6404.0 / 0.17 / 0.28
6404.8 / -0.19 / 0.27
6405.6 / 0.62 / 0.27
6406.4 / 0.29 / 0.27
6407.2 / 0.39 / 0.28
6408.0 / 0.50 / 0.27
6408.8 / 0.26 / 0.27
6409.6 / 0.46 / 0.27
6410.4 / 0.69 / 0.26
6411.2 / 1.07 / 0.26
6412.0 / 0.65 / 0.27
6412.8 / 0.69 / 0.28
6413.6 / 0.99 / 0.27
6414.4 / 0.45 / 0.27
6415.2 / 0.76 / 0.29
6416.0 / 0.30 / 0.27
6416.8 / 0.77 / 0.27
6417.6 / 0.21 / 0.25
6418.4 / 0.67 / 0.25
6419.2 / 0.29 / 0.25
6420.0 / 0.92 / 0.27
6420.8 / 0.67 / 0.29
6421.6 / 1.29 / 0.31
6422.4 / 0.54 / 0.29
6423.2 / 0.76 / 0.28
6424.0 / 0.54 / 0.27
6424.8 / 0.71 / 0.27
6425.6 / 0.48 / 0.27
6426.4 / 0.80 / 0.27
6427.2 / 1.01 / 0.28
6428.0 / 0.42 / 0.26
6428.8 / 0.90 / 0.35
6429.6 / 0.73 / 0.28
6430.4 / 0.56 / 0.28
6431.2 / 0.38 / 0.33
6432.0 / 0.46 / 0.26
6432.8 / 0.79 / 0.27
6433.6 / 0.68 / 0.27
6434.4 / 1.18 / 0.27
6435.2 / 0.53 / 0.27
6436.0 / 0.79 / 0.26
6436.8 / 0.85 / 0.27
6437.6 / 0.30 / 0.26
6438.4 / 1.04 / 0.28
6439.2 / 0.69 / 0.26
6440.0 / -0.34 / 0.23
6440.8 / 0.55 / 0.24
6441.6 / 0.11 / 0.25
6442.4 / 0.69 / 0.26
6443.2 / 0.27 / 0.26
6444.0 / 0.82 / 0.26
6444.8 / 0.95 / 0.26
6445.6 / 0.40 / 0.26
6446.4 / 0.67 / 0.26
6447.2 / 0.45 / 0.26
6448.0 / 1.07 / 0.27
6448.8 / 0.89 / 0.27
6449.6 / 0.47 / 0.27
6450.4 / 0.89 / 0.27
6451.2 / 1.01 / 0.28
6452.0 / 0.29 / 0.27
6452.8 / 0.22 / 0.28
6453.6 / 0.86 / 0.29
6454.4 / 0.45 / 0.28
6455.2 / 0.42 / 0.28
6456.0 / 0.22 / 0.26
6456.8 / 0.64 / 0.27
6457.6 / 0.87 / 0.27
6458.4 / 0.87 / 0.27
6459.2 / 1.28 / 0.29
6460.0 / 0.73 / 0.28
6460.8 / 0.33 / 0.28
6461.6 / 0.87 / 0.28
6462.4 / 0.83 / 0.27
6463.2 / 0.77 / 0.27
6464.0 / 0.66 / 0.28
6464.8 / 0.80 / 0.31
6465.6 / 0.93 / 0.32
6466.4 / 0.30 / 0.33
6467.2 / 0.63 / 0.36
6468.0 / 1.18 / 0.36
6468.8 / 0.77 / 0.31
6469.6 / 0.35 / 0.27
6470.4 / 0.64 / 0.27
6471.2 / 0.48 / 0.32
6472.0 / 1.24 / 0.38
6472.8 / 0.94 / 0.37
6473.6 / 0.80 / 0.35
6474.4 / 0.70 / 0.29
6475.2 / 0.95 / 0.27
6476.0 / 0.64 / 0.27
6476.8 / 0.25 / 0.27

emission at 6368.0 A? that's [O II]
